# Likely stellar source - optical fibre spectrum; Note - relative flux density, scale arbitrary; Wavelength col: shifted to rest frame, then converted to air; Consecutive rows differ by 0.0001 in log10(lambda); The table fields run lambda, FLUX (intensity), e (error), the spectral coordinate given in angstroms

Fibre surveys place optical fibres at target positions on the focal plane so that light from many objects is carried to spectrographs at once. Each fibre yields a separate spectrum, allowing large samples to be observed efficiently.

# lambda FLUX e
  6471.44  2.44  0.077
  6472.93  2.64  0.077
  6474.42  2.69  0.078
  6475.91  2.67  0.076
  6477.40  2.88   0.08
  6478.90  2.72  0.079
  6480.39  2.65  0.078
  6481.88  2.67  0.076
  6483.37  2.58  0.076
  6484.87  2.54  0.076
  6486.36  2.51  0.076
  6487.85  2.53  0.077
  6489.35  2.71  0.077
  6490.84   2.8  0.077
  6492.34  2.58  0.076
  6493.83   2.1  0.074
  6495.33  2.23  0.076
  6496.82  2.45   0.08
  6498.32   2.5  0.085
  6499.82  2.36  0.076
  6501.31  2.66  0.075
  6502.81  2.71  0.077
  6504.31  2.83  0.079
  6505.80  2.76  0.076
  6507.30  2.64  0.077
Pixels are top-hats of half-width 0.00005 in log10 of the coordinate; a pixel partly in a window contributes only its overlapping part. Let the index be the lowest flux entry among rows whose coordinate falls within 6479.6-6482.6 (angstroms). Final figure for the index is 2.65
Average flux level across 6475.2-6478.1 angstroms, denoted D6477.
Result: 2.78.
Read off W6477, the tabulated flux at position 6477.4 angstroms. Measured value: 2.88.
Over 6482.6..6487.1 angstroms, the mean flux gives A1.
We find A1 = 2.54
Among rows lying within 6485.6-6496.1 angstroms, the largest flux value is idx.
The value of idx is 2.8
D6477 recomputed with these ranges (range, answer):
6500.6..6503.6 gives 2.68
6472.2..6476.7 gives 2.67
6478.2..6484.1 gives 2.66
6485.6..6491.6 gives 2.64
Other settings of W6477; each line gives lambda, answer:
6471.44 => 2.44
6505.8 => 2.76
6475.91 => 2.67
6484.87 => 2.54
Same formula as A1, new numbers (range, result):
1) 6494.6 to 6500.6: 2.39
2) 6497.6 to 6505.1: 2.62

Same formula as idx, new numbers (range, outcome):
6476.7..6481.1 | 2.88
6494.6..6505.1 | 2.83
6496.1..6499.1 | 2.5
